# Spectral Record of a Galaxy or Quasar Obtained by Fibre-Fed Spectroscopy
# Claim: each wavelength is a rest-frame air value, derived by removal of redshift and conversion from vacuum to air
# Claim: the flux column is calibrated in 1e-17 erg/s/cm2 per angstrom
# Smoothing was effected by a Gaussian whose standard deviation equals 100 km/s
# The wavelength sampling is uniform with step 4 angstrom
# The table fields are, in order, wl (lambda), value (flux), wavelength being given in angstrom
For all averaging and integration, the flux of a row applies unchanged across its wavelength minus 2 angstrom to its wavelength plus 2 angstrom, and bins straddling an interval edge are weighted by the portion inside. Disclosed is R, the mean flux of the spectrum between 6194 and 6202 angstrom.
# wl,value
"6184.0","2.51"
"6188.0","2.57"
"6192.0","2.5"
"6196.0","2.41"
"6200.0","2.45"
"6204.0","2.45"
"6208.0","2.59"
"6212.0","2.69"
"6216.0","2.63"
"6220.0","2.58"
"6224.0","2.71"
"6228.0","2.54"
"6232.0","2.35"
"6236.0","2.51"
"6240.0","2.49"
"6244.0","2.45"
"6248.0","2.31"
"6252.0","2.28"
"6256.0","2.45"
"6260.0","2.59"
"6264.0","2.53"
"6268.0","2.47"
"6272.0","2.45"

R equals 2.43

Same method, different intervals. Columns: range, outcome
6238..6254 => 2.38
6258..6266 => 2.56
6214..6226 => 2.64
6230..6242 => 2.45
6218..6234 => 2.54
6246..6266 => 2.43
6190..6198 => 2.46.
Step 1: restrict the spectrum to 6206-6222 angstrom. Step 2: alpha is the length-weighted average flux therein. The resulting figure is 2.62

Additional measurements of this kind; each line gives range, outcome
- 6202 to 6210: 2.52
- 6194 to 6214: 2.52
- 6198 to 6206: 2.45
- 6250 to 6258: 2.37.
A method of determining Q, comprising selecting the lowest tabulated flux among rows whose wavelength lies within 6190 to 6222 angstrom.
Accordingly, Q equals 2.41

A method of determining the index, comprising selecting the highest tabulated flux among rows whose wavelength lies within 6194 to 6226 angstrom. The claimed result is 2.71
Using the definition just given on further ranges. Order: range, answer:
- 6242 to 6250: 2.45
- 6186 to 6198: 2.57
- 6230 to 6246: 2.51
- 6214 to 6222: 2.63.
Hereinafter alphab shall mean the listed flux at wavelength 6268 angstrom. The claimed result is 2.47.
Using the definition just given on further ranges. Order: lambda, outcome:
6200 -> 2.45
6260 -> 2.59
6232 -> 2.35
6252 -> 2.28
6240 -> 2.49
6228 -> 2.54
